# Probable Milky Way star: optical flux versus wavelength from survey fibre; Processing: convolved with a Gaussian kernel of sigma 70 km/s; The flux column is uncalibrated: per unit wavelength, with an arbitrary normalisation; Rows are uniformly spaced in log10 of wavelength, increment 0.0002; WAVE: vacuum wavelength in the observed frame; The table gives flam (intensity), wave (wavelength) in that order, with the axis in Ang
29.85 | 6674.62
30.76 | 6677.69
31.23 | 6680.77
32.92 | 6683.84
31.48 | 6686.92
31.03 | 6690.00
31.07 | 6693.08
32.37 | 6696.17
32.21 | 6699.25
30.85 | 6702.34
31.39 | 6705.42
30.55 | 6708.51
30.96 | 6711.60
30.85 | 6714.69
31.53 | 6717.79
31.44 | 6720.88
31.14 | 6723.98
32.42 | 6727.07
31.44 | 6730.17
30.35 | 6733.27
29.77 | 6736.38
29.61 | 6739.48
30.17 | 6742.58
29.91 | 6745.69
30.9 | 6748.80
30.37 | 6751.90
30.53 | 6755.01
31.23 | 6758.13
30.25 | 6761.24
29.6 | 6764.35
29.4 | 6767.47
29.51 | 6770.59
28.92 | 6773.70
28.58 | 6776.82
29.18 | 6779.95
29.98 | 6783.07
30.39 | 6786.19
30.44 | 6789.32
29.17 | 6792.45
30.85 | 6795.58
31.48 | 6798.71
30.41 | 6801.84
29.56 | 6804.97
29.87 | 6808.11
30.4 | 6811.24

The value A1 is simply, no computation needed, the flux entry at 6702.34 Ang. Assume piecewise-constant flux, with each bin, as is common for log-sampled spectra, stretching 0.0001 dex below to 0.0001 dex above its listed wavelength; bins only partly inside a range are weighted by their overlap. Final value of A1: 30.85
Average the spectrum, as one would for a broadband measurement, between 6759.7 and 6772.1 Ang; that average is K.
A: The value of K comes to 29.7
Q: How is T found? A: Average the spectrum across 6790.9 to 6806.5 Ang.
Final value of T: 30.3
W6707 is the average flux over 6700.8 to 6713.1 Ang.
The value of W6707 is 31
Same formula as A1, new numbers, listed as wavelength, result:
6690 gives 31.03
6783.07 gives 29.98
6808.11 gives 29.87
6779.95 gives 29.18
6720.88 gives 31.44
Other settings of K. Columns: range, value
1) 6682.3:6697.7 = 31.8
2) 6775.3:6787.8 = 29.5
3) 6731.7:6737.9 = 30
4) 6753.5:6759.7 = 30.9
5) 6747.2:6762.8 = 30.7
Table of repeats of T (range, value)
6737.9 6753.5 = 30.2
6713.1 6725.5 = 31.2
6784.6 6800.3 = 30.5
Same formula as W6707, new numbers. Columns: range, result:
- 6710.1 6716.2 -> 30.9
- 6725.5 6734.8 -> 31.4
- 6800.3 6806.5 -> 30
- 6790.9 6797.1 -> 30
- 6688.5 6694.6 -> 31.1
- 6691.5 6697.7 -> 31.7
